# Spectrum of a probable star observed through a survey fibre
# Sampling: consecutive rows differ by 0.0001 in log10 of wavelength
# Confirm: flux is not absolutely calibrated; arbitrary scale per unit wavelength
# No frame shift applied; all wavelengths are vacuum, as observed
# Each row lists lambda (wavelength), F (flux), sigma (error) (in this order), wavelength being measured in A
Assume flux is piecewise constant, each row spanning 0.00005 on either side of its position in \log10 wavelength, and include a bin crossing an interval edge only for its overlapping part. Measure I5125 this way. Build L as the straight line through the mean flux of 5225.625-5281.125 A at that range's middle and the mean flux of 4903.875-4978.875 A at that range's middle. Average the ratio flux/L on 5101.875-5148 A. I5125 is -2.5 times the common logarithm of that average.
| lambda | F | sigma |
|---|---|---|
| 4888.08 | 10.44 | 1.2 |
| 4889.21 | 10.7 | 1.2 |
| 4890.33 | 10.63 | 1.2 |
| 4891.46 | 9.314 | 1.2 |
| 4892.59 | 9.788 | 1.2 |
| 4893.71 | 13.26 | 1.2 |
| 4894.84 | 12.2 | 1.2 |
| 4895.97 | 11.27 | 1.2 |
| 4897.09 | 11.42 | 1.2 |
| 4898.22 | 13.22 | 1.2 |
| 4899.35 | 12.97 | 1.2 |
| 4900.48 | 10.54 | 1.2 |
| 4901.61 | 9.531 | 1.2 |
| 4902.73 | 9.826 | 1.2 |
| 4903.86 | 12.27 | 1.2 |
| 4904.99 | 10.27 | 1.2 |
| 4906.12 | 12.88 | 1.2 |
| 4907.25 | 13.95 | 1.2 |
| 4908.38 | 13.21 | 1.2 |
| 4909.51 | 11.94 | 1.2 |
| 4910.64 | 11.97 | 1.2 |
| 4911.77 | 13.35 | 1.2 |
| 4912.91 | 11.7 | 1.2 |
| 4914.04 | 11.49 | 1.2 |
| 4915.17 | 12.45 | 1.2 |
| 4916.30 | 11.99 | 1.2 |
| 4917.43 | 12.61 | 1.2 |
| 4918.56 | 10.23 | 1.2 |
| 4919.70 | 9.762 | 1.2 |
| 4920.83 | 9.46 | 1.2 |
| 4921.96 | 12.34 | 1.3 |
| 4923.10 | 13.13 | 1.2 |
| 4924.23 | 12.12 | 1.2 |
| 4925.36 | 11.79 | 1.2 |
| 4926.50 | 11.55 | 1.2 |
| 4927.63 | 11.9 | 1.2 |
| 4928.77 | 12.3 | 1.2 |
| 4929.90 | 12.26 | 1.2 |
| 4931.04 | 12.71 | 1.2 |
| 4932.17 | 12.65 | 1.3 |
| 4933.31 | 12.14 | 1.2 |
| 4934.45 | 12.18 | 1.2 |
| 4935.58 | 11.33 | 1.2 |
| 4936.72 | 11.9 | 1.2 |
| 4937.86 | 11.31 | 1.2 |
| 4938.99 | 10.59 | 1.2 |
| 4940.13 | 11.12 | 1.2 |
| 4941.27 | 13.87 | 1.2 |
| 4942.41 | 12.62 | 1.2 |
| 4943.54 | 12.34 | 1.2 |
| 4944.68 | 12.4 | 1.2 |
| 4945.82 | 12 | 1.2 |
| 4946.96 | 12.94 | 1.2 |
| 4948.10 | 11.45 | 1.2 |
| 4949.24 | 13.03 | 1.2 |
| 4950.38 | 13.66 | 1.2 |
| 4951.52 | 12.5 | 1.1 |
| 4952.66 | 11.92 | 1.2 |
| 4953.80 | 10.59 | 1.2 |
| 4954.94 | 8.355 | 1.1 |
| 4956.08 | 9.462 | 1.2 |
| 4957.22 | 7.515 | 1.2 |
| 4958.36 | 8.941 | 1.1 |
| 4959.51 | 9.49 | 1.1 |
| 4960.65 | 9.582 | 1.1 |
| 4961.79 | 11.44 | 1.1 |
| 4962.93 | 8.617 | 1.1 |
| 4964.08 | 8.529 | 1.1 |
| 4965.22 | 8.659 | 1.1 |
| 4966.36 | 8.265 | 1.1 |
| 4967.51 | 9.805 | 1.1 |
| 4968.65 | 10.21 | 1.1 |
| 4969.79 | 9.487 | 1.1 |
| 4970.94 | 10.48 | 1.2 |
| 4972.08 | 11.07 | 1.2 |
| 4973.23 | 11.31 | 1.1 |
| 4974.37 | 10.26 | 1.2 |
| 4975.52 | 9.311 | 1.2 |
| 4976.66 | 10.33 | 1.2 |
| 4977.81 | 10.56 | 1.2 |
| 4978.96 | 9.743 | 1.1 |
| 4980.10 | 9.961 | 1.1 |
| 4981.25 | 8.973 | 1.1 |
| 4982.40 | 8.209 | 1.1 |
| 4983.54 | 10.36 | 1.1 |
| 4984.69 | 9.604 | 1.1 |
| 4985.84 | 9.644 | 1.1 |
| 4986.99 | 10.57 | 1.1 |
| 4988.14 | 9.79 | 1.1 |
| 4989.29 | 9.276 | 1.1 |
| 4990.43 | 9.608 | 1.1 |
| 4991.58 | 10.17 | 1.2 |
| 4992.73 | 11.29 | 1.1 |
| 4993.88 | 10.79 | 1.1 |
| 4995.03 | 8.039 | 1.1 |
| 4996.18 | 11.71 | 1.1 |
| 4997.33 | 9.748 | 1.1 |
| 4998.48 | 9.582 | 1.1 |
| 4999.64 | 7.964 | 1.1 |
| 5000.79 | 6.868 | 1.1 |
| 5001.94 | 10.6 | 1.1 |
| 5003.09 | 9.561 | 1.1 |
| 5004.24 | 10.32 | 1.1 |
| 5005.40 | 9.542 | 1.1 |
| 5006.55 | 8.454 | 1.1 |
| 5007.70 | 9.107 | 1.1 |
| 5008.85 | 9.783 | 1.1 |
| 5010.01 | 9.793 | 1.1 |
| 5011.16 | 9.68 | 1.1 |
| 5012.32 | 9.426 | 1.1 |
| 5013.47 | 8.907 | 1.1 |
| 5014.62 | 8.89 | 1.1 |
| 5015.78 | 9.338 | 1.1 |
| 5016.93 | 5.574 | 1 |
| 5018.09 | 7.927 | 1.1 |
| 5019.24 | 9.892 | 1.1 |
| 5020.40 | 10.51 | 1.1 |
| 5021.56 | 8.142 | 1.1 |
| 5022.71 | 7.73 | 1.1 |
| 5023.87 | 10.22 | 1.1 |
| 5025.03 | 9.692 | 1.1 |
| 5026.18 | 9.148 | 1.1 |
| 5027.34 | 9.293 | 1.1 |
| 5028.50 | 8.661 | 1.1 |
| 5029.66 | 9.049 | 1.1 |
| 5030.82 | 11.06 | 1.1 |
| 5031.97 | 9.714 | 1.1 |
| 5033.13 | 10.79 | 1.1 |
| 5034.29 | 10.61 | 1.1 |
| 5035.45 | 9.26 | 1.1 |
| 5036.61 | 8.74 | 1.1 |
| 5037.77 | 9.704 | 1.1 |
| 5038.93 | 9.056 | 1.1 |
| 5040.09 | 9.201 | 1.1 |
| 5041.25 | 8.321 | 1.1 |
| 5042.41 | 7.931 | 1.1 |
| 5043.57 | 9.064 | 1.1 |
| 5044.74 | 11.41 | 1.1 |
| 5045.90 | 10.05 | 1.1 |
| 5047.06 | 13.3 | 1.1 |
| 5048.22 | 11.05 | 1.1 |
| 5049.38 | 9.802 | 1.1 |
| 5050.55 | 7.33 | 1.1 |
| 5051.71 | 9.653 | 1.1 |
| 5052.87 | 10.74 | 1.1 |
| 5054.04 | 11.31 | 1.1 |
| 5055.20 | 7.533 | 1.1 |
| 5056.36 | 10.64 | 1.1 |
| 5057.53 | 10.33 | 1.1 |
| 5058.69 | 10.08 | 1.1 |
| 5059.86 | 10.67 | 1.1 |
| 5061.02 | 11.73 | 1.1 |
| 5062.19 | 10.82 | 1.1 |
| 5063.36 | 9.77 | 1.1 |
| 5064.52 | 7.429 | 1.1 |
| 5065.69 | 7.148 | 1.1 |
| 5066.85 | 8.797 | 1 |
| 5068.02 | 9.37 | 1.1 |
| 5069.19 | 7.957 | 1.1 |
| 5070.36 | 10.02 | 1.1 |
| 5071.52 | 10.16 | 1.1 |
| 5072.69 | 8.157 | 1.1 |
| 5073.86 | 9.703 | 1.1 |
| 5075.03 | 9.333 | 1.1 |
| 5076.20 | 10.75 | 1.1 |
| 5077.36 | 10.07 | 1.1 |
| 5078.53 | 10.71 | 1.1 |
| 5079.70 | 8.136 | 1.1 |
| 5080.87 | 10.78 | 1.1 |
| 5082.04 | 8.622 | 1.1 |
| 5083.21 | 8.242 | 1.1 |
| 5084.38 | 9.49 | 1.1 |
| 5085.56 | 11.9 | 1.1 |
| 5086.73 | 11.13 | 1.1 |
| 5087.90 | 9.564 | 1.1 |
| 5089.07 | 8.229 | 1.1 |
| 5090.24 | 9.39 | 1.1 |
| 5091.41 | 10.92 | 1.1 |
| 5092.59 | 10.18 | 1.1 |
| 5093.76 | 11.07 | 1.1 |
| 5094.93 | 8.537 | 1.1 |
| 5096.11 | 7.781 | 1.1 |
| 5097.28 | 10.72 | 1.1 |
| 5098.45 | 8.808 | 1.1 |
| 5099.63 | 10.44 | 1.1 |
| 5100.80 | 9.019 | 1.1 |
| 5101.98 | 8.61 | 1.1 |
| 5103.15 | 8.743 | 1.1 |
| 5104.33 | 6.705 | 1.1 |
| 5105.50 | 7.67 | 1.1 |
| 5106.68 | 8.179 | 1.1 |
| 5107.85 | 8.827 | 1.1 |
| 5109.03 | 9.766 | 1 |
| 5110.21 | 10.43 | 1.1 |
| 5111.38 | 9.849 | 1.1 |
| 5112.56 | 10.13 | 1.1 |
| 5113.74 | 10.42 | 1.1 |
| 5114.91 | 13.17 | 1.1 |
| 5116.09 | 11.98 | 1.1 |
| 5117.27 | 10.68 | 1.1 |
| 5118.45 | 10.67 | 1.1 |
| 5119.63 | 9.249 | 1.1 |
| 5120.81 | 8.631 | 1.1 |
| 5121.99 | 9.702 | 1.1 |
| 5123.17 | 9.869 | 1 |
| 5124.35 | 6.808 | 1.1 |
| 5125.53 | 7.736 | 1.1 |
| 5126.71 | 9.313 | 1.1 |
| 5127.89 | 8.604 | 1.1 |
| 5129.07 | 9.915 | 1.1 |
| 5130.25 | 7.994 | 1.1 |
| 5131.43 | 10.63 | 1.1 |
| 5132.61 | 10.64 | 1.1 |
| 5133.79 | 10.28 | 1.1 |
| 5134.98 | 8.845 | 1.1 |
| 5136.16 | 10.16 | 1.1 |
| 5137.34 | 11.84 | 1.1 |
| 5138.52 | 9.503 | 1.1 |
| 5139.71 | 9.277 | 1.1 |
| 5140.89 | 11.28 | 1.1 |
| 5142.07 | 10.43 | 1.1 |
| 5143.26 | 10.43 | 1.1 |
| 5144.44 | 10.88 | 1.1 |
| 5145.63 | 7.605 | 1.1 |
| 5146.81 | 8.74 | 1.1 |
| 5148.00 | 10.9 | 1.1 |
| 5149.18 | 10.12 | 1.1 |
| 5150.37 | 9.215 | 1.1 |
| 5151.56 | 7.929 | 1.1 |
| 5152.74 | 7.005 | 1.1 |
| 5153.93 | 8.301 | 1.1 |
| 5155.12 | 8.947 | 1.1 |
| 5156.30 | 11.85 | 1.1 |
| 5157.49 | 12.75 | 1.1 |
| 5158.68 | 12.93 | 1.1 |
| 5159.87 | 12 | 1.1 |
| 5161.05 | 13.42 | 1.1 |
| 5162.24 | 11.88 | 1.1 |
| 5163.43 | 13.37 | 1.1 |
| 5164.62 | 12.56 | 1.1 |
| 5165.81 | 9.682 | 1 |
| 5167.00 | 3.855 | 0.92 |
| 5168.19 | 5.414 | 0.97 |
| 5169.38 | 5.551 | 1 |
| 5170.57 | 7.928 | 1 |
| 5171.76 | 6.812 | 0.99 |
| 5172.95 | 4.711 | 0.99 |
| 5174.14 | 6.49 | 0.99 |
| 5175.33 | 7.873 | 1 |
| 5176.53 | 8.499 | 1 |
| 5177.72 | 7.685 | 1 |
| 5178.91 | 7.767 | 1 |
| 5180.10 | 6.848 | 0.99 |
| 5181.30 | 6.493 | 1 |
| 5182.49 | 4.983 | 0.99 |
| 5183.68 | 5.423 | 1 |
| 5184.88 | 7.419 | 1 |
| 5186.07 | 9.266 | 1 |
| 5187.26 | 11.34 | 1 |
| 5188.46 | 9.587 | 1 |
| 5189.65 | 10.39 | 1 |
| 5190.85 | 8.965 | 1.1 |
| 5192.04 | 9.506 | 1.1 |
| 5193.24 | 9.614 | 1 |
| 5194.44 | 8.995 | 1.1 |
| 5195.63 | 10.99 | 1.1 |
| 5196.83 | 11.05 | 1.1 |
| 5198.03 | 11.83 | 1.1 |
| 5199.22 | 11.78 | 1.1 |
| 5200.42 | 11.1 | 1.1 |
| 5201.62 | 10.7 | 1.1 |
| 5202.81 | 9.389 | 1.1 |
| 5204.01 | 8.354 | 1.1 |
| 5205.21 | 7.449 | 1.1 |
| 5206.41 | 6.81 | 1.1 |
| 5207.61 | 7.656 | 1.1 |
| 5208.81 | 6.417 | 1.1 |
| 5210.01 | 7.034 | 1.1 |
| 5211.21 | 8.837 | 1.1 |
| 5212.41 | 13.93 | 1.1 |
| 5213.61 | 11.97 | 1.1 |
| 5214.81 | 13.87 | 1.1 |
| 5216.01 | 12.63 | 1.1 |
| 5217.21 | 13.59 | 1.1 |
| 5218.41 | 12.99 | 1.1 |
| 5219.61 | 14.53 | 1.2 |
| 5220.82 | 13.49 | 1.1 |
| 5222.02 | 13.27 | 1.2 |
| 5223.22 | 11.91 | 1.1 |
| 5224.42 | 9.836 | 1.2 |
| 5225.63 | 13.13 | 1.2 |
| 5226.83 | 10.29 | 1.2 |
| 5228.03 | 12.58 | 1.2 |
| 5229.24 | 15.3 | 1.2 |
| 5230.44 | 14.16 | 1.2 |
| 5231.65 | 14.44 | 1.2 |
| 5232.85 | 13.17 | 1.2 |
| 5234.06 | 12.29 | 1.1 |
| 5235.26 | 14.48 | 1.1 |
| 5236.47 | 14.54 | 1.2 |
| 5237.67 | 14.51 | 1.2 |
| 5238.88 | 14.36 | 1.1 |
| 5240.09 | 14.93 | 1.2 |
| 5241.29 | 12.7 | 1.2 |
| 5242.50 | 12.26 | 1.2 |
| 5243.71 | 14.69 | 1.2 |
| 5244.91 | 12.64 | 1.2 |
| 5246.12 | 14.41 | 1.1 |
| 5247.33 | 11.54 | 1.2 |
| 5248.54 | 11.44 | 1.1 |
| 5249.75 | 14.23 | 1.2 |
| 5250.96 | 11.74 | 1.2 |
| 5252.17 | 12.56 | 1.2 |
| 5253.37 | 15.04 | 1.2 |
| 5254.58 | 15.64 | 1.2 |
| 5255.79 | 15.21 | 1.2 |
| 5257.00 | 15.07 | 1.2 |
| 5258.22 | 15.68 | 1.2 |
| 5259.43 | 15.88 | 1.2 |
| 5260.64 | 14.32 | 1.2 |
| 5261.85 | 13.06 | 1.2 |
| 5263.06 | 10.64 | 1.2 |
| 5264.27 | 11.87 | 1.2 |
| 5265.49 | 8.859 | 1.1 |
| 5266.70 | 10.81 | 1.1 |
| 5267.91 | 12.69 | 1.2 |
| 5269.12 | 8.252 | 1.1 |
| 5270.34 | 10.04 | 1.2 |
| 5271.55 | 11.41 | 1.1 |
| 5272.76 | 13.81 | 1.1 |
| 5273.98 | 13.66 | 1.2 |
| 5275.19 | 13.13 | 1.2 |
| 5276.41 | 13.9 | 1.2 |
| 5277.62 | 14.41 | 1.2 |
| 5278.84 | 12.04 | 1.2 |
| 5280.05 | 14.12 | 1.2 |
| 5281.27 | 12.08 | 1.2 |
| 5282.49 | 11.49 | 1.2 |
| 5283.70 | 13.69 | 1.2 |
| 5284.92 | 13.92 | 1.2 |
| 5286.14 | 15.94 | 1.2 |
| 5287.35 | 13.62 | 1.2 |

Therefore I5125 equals 0.27 mag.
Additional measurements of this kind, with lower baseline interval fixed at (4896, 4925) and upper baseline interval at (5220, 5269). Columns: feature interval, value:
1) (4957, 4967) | 0.31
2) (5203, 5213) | 0.49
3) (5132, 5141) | 0.24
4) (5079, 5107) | 0.33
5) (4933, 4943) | 0.00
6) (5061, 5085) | 0.31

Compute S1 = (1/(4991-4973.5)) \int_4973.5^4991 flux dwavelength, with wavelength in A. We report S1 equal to 9.78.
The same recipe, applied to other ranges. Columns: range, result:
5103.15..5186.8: 9.18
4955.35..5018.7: 9.49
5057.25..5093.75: 9.68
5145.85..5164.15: 10.6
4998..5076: 9.43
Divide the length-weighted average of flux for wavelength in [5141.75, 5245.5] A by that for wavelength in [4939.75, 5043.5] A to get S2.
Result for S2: 1.1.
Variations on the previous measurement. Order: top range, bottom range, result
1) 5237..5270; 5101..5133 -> 1.39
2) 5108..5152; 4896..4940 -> 0.83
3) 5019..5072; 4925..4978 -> 0.88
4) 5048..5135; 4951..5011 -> 0.98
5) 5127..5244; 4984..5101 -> 1.08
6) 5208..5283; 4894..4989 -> 1.15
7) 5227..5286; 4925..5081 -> 1.32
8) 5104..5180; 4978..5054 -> 0.99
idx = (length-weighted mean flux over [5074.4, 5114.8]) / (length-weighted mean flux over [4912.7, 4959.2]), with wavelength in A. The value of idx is 0.82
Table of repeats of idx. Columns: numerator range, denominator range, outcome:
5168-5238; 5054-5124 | 1.06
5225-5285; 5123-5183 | 1.44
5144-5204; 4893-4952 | 0.76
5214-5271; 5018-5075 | 1.37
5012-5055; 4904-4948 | 0.79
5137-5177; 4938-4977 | 0.88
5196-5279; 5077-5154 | 1.29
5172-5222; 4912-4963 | 0.83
